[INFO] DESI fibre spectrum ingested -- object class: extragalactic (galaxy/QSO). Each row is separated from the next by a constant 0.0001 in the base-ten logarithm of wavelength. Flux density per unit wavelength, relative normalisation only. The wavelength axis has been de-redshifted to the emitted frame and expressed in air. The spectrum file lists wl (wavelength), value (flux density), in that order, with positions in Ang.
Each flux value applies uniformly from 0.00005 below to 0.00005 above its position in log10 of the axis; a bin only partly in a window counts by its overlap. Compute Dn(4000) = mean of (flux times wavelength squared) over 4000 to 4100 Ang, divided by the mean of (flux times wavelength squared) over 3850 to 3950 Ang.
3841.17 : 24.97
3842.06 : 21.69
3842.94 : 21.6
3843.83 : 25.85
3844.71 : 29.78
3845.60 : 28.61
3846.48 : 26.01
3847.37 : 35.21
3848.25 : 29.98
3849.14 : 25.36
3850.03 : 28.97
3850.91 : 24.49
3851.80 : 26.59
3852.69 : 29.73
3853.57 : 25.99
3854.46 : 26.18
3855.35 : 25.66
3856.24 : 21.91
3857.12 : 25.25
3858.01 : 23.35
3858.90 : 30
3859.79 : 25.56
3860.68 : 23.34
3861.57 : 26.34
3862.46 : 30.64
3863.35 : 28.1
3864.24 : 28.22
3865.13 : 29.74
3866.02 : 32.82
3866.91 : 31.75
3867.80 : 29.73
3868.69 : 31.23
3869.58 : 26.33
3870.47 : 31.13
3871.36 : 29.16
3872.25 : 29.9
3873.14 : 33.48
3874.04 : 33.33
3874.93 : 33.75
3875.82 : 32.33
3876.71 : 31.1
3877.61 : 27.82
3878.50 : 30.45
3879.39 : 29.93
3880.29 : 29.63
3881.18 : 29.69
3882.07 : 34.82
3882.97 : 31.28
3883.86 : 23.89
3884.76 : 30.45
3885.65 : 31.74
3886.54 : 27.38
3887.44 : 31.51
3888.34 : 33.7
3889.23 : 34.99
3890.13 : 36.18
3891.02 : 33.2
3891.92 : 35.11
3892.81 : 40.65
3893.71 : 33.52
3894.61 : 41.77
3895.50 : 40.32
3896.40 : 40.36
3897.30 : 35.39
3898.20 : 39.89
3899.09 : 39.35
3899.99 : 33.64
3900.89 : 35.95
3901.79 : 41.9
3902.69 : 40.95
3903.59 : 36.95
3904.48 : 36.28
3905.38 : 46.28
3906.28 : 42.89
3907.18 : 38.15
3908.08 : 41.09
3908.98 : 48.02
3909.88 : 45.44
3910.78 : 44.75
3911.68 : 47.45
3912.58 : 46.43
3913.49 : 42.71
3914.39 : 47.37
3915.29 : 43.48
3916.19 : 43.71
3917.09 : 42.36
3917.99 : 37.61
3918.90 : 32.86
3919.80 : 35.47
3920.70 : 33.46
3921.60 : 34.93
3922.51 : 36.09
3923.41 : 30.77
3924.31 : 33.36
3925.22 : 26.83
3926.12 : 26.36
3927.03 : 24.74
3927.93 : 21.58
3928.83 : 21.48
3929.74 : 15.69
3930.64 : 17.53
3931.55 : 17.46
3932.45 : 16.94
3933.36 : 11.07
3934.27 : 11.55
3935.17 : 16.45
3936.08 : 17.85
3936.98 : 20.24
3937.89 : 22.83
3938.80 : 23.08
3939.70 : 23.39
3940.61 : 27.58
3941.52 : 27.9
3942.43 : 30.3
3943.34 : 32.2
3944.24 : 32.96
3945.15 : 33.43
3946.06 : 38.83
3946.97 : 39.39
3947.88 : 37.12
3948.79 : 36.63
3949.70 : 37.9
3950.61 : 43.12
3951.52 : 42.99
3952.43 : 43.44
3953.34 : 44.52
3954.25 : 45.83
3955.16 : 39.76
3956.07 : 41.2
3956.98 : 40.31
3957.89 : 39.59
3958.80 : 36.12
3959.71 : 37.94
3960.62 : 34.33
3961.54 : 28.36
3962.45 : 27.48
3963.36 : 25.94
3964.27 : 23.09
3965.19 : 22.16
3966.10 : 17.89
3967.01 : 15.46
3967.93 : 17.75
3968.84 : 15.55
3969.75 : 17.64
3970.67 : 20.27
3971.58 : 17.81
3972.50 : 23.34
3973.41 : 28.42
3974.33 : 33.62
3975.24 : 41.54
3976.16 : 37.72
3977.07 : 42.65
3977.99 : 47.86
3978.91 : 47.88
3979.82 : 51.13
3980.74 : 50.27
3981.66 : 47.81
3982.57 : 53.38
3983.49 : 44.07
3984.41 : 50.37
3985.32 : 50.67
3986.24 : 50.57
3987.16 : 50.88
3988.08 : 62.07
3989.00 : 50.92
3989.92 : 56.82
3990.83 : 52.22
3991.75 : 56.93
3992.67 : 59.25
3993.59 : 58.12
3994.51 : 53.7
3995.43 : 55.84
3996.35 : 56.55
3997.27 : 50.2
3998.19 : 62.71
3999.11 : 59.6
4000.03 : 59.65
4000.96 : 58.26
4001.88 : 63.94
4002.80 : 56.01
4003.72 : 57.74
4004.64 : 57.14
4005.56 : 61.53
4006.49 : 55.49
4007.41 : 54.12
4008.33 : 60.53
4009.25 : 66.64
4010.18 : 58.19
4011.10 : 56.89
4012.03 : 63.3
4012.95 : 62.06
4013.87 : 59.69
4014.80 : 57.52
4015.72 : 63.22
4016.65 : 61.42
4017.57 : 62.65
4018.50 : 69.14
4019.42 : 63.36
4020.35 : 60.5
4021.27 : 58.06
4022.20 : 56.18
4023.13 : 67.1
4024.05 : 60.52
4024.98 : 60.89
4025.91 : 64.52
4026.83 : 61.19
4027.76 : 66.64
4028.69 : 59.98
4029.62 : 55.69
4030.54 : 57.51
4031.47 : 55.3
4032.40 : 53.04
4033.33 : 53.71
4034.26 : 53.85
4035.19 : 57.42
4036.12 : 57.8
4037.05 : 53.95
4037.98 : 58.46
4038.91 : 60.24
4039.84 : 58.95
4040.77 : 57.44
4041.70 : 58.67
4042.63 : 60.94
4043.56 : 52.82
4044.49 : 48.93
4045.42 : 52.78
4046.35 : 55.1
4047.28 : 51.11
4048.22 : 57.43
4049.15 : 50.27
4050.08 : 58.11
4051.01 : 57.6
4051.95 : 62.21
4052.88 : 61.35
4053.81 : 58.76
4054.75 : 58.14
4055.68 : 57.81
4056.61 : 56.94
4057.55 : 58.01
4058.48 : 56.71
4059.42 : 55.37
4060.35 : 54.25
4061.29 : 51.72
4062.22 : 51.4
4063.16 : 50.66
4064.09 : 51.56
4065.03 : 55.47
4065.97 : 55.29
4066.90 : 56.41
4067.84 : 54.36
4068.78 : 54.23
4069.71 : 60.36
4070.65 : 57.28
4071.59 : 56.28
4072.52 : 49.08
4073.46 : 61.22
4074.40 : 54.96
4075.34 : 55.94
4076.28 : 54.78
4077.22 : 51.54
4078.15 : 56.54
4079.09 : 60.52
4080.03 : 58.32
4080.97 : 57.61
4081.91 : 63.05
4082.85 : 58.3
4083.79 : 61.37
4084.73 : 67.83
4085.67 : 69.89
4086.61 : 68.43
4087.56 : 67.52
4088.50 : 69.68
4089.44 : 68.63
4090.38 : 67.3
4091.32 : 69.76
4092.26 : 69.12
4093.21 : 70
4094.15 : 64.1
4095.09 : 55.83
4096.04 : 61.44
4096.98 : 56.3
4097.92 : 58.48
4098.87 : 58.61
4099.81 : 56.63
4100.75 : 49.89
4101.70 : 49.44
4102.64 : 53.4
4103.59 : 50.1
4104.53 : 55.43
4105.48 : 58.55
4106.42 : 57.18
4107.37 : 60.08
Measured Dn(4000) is 2.00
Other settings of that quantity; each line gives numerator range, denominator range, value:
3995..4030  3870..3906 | 1.87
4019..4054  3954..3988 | 1.67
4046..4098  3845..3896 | 2.16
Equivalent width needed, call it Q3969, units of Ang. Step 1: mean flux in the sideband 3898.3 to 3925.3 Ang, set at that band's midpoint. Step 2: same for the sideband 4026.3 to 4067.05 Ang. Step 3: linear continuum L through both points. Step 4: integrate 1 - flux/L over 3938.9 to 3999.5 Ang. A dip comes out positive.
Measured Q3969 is 9.58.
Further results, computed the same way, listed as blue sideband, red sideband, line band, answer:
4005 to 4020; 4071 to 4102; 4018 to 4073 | 3.3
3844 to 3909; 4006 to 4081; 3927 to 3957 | 9.3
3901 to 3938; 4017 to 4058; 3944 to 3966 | 2.3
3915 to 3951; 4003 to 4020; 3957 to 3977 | 7.1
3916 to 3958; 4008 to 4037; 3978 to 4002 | -2.5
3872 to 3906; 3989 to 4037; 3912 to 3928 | 1.8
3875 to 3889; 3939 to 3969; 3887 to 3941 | -3.2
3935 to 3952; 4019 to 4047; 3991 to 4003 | -2.7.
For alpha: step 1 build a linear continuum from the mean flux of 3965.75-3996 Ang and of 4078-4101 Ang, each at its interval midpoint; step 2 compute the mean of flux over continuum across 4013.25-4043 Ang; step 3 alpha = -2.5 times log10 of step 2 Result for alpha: -0.17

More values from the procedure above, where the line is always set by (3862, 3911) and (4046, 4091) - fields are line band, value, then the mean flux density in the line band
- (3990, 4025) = -0.18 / 59.4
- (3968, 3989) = 0.16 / 40.1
